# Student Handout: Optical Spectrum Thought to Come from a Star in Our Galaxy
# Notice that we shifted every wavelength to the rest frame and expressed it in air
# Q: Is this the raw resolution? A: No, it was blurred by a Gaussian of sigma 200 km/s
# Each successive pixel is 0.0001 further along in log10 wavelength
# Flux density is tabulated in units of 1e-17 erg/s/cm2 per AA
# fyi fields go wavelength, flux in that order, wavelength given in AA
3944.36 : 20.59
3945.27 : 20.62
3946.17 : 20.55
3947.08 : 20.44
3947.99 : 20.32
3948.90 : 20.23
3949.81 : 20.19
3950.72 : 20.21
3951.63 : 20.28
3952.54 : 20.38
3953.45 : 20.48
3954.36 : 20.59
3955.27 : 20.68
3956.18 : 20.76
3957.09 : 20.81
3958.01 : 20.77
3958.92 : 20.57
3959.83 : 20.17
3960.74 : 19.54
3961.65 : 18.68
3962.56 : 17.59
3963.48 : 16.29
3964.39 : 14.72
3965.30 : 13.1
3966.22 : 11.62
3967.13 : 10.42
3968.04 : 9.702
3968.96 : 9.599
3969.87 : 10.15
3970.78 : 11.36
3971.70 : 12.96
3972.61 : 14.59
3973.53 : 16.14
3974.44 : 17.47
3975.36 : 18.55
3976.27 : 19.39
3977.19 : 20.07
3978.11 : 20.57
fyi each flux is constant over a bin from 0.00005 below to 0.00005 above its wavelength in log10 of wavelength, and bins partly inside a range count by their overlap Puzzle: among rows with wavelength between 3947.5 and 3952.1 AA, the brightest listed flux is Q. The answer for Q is 20.32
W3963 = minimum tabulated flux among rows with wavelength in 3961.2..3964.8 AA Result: 14.72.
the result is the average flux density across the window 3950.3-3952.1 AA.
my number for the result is 20.2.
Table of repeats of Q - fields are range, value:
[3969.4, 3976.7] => 19.39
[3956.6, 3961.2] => 20.81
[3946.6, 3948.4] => 20.44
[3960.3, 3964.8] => 19.54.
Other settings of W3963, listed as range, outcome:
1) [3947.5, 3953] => 20.19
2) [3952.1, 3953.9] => 20.38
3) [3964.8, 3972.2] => 9.599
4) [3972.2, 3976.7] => 14.59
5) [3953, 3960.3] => 20.17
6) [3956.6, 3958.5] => 20.77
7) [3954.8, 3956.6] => 20.68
